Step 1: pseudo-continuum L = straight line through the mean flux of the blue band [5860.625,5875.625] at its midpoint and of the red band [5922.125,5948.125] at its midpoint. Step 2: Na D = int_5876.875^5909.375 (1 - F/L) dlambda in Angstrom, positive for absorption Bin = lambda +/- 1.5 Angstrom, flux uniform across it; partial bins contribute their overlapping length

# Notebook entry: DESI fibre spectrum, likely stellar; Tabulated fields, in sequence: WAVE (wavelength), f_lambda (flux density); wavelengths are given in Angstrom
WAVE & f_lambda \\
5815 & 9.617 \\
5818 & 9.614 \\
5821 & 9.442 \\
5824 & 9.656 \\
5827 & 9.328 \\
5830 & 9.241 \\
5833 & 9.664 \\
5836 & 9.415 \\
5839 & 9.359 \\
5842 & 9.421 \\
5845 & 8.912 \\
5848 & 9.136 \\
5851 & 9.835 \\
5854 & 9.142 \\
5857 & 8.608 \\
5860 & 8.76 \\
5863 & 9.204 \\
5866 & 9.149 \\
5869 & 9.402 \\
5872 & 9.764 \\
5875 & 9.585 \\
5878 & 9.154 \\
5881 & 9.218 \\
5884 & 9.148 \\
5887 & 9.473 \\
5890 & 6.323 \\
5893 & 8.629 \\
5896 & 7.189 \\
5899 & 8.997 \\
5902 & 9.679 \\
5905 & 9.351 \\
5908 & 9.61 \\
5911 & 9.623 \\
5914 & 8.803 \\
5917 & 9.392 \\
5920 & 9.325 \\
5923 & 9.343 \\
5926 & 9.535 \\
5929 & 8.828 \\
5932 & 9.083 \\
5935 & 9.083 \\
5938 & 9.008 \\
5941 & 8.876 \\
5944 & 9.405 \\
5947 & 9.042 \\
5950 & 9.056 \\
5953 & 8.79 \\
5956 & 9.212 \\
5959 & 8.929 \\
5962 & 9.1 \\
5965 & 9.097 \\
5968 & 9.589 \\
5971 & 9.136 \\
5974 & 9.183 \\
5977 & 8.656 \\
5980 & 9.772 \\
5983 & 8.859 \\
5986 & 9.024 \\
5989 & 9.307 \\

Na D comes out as 1.72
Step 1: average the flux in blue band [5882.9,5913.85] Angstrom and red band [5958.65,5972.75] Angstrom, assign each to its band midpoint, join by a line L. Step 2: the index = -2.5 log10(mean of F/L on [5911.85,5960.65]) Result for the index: -0.012 mag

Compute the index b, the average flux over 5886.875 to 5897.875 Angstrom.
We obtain 7.74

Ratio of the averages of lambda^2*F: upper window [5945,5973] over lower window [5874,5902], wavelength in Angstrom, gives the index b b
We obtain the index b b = 1.1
